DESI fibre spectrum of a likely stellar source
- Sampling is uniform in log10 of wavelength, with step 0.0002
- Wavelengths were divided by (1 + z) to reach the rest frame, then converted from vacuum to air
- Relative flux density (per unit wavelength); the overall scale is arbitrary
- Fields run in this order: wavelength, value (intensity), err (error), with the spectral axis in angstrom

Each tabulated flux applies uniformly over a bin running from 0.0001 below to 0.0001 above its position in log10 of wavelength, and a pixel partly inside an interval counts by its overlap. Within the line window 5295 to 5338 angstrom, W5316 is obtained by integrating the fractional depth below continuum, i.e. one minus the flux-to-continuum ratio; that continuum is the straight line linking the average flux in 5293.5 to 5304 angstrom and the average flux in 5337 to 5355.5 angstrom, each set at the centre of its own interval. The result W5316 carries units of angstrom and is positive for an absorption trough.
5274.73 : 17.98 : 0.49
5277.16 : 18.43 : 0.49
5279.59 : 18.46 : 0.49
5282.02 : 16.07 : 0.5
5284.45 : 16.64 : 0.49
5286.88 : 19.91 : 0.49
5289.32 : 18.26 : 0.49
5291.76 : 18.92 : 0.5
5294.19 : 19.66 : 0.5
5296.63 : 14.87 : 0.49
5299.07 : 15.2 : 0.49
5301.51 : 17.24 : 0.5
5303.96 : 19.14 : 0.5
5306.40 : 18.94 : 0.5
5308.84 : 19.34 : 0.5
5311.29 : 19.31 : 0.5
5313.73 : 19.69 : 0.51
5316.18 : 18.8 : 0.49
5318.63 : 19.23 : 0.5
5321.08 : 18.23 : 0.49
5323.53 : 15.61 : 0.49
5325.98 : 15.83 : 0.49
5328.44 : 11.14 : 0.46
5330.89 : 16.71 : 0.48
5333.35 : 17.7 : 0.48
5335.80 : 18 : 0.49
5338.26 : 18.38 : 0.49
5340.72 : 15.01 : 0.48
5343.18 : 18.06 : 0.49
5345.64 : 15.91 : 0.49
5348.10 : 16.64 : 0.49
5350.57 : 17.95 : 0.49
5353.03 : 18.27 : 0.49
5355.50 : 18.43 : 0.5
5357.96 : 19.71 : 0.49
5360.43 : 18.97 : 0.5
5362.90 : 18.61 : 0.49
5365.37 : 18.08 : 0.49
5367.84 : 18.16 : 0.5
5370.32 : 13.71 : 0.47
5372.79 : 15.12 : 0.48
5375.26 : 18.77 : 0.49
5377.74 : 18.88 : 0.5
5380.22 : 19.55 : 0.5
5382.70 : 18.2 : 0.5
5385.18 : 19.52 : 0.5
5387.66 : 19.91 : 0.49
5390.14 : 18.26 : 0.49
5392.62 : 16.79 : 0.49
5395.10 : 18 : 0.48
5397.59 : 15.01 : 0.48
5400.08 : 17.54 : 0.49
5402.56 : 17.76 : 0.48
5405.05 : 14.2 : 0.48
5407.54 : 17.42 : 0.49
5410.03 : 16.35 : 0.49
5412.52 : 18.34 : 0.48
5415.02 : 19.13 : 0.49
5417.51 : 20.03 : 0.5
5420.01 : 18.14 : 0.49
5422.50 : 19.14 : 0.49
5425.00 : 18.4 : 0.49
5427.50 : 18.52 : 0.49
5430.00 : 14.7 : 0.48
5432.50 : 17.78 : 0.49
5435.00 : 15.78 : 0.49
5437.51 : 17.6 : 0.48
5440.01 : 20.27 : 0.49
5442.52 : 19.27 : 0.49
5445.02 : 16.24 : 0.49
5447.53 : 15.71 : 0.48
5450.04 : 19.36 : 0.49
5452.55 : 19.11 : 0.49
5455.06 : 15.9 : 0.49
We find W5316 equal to -1.0 angstrom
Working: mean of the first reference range 16.9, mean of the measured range 17.4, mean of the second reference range 17.3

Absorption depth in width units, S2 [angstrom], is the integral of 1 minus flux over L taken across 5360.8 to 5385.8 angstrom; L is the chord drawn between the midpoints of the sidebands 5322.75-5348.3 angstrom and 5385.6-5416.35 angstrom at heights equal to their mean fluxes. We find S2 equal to -1.3 angstrom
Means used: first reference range 16.3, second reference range 17.5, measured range 17.9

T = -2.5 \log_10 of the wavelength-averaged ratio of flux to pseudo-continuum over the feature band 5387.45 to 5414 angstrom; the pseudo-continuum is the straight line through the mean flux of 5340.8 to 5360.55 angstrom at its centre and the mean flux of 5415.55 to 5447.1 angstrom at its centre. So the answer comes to 0.05 mag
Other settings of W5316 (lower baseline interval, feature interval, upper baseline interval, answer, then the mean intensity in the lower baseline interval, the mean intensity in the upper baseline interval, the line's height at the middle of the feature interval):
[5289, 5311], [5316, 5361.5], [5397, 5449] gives 1.51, 18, 17.5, 17.8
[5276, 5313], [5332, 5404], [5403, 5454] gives 0.61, 18.1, 17.8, 17.9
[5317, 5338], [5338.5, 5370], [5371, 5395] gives -0.52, 16.7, 18.2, 17.4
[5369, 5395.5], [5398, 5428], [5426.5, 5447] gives -0.32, 17.9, 17.4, 17.6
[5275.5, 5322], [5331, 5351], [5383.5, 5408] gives 0.83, 18.2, 17.5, 17.9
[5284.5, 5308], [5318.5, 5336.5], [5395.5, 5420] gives 1.47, 18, 17.4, 17.8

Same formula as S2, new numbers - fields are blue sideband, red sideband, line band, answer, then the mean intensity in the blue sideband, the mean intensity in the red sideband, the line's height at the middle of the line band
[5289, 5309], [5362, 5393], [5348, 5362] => -0.4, 17.9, 18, 18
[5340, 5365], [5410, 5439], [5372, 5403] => -0.2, 17.8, 17.9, 17.9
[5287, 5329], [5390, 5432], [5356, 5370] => -0.6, 17.8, 17.5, 17.6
